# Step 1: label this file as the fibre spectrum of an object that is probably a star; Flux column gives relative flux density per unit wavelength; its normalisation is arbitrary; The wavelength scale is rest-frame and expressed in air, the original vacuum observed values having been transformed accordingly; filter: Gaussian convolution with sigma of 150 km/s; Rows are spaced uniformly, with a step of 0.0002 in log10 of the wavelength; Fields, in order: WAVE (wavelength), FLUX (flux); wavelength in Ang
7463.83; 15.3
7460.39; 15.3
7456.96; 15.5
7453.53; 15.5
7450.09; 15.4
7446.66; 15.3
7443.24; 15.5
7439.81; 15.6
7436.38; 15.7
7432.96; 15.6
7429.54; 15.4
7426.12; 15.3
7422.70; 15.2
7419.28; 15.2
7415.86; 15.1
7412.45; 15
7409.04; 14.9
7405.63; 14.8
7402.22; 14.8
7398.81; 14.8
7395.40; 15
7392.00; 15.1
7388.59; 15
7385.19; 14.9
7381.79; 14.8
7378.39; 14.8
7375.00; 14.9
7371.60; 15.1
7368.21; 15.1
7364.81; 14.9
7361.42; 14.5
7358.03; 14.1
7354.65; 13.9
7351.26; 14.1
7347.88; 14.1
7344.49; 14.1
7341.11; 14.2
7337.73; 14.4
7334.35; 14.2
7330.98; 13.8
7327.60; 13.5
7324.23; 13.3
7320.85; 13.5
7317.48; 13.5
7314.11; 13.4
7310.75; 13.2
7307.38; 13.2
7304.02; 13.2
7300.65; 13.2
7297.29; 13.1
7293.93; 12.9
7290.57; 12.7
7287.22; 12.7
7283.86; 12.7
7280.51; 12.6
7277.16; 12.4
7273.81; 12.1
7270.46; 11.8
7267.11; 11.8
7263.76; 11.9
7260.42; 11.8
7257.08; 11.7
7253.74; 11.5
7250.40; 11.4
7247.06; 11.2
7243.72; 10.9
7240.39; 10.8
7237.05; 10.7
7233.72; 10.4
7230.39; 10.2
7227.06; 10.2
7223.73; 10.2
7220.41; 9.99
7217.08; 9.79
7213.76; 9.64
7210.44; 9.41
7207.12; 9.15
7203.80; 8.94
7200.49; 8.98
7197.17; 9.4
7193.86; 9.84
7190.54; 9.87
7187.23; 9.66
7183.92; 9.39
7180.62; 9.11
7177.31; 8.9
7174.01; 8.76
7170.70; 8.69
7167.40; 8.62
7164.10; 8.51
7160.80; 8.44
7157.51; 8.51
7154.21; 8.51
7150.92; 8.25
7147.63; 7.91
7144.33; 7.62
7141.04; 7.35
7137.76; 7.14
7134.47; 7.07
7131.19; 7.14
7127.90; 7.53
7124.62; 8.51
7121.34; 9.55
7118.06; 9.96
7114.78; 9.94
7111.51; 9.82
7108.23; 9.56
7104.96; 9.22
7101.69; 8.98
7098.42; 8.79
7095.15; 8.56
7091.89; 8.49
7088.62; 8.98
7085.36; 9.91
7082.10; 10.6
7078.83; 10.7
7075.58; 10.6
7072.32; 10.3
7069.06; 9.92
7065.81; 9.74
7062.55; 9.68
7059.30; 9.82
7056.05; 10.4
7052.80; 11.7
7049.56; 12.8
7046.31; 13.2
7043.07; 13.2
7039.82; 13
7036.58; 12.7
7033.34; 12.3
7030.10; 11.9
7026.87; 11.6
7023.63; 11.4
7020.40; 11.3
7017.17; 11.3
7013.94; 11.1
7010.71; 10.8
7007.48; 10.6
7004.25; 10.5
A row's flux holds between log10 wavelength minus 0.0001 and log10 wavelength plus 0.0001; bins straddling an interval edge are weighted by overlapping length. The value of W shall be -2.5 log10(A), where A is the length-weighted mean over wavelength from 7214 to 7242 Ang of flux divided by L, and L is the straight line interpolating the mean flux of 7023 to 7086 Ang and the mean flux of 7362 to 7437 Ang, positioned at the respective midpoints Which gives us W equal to 0.27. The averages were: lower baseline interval 11.3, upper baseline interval 15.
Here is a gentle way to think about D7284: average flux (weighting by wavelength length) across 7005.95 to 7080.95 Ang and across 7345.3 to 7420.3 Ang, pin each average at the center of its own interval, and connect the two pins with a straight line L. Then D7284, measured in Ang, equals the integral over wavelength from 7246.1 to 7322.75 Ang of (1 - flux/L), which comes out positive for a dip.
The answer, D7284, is 6.9 Ang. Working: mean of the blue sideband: 11.3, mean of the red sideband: 14.8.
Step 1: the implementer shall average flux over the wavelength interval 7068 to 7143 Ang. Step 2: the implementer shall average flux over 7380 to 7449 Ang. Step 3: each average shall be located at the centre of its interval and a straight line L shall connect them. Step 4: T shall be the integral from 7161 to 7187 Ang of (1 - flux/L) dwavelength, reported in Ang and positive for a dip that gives 3.8 Ang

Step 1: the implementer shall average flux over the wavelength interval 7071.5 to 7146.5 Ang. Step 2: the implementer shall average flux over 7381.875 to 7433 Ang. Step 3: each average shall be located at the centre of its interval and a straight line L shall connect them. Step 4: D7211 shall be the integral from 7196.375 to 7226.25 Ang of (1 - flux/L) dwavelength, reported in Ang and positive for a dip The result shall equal 4.1 Ang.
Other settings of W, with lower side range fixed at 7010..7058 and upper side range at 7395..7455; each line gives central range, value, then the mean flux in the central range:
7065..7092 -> 0.22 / 10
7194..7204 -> 0.40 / 9.25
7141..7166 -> 0.50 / 8.19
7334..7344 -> 0.02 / 14.3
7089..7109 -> 0.37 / 8.91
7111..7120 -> 0.26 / 9.91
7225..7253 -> 0.26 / 10.7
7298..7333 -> 0.07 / 13.4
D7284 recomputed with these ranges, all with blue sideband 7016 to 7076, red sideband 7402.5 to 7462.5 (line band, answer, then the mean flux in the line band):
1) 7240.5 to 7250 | 1.7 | 11.1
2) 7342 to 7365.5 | 0.5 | 14.2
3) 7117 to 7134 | 5.3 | 8.39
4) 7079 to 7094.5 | 3.0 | 9.55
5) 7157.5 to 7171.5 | 4.5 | 8.56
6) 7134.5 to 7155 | 7.8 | 7.71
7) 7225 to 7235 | 2.3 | 10.3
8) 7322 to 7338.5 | 0.6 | 13.8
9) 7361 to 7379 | -0.3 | 14.9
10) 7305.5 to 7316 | 0.6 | 13.3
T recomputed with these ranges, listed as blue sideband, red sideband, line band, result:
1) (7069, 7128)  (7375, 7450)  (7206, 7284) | 7.5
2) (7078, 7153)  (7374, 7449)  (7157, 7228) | 7.7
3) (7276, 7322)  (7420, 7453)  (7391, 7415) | -0.1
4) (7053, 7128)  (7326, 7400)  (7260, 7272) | 0.9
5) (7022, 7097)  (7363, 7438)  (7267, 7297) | 2.5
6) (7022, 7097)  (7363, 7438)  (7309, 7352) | 1.3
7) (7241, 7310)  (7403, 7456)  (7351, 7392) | -1.7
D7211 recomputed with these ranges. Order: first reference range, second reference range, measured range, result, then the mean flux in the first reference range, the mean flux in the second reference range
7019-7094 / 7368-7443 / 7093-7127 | 7.06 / 11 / 15.1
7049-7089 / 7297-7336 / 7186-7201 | 2.92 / 10.4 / 13.4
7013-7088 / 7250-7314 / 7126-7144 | 6.77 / 11.2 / 12.5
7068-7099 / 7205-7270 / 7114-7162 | 8.85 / 9.71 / 10.7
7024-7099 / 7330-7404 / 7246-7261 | 1.92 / 10.9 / 14.6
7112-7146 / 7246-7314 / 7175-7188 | 0.63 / 8.23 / 12.4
